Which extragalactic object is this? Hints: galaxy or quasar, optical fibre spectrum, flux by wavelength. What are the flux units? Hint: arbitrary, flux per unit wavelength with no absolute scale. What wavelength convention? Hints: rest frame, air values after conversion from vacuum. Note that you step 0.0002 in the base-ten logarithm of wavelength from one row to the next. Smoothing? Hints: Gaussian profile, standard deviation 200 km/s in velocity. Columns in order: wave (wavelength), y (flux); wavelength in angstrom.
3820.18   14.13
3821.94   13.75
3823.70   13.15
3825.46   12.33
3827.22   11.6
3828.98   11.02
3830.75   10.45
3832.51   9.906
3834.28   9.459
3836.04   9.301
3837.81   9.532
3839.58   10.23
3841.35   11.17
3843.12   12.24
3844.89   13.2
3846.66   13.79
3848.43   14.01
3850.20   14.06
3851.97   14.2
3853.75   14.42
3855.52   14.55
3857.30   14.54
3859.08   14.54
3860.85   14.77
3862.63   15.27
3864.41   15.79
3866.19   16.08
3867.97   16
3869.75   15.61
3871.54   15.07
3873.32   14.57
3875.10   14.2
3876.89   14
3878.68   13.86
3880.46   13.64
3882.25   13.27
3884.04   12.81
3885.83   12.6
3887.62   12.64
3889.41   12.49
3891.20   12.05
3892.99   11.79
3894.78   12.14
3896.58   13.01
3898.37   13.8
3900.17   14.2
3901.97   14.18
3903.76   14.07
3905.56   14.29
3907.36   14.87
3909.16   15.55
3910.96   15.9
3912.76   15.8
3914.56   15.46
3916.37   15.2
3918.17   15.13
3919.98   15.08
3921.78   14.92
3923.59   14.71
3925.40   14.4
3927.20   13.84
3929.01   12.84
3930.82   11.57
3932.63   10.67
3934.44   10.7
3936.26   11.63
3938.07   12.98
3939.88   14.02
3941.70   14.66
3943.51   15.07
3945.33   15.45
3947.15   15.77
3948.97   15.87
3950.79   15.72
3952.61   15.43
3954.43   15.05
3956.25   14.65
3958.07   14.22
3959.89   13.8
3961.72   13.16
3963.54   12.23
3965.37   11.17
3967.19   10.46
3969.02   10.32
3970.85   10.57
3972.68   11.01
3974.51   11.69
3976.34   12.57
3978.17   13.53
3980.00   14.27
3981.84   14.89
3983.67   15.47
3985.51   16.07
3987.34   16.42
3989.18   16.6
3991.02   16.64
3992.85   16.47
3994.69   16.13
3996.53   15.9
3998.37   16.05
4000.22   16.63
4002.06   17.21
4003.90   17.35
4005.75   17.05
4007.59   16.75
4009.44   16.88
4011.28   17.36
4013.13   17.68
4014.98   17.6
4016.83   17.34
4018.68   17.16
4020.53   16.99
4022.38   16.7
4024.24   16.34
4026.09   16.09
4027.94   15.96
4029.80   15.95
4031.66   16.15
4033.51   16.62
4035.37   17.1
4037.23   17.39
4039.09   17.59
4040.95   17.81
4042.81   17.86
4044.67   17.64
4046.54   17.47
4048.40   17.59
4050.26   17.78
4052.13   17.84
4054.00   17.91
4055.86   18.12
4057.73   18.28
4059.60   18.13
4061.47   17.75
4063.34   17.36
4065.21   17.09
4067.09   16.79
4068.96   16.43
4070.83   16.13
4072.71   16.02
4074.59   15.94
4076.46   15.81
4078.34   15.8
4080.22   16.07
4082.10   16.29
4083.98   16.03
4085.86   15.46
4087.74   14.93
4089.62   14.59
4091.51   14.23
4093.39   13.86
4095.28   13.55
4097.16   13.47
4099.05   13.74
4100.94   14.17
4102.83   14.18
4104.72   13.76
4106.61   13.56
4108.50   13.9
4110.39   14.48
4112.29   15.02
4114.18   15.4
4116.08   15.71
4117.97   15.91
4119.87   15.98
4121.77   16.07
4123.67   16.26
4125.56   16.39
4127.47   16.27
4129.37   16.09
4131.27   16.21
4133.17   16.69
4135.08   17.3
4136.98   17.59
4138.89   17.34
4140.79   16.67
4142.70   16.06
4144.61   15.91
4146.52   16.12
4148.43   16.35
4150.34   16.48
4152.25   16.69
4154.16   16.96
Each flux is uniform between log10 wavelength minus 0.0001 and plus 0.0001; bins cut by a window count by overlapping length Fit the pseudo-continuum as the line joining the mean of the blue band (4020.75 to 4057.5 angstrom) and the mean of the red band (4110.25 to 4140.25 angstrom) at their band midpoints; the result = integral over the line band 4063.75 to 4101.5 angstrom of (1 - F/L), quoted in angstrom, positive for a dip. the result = 3.0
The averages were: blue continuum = 17.2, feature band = 15.4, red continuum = 16.2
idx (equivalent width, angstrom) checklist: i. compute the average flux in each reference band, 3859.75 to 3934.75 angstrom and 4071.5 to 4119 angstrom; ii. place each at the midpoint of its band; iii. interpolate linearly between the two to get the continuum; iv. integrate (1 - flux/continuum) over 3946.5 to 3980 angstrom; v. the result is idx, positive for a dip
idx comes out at 2.7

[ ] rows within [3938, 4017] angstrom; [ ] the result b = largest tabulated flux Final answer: 17.68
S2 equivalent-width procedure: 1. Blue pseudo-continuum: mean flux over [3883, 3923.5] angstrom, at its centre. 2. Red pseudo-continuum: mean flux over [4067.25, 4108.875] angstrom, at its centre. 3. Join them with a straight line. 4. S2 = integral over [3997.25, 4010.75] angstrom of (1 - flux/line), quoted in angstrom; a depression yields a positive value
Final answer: -2.2 angstrom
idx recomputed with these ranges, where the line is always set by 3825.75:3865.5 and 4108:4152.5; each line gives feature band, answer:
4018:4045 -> -3.5 angstrom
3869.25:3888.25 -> -1.1 angstrom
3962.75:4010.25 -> -0.8 angstrom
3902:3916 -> -1.7 angstrom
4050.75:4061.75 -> -2.0 angstrom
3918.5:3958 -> -0.8 angstrom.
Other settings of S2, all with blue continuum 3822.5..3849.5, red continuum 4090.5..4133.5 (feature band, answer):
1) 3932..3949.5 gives -1.2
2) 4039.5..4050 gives -2.6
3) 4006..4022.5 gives -4.1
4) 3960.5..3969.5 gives 1.0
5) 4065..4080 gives -1.8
